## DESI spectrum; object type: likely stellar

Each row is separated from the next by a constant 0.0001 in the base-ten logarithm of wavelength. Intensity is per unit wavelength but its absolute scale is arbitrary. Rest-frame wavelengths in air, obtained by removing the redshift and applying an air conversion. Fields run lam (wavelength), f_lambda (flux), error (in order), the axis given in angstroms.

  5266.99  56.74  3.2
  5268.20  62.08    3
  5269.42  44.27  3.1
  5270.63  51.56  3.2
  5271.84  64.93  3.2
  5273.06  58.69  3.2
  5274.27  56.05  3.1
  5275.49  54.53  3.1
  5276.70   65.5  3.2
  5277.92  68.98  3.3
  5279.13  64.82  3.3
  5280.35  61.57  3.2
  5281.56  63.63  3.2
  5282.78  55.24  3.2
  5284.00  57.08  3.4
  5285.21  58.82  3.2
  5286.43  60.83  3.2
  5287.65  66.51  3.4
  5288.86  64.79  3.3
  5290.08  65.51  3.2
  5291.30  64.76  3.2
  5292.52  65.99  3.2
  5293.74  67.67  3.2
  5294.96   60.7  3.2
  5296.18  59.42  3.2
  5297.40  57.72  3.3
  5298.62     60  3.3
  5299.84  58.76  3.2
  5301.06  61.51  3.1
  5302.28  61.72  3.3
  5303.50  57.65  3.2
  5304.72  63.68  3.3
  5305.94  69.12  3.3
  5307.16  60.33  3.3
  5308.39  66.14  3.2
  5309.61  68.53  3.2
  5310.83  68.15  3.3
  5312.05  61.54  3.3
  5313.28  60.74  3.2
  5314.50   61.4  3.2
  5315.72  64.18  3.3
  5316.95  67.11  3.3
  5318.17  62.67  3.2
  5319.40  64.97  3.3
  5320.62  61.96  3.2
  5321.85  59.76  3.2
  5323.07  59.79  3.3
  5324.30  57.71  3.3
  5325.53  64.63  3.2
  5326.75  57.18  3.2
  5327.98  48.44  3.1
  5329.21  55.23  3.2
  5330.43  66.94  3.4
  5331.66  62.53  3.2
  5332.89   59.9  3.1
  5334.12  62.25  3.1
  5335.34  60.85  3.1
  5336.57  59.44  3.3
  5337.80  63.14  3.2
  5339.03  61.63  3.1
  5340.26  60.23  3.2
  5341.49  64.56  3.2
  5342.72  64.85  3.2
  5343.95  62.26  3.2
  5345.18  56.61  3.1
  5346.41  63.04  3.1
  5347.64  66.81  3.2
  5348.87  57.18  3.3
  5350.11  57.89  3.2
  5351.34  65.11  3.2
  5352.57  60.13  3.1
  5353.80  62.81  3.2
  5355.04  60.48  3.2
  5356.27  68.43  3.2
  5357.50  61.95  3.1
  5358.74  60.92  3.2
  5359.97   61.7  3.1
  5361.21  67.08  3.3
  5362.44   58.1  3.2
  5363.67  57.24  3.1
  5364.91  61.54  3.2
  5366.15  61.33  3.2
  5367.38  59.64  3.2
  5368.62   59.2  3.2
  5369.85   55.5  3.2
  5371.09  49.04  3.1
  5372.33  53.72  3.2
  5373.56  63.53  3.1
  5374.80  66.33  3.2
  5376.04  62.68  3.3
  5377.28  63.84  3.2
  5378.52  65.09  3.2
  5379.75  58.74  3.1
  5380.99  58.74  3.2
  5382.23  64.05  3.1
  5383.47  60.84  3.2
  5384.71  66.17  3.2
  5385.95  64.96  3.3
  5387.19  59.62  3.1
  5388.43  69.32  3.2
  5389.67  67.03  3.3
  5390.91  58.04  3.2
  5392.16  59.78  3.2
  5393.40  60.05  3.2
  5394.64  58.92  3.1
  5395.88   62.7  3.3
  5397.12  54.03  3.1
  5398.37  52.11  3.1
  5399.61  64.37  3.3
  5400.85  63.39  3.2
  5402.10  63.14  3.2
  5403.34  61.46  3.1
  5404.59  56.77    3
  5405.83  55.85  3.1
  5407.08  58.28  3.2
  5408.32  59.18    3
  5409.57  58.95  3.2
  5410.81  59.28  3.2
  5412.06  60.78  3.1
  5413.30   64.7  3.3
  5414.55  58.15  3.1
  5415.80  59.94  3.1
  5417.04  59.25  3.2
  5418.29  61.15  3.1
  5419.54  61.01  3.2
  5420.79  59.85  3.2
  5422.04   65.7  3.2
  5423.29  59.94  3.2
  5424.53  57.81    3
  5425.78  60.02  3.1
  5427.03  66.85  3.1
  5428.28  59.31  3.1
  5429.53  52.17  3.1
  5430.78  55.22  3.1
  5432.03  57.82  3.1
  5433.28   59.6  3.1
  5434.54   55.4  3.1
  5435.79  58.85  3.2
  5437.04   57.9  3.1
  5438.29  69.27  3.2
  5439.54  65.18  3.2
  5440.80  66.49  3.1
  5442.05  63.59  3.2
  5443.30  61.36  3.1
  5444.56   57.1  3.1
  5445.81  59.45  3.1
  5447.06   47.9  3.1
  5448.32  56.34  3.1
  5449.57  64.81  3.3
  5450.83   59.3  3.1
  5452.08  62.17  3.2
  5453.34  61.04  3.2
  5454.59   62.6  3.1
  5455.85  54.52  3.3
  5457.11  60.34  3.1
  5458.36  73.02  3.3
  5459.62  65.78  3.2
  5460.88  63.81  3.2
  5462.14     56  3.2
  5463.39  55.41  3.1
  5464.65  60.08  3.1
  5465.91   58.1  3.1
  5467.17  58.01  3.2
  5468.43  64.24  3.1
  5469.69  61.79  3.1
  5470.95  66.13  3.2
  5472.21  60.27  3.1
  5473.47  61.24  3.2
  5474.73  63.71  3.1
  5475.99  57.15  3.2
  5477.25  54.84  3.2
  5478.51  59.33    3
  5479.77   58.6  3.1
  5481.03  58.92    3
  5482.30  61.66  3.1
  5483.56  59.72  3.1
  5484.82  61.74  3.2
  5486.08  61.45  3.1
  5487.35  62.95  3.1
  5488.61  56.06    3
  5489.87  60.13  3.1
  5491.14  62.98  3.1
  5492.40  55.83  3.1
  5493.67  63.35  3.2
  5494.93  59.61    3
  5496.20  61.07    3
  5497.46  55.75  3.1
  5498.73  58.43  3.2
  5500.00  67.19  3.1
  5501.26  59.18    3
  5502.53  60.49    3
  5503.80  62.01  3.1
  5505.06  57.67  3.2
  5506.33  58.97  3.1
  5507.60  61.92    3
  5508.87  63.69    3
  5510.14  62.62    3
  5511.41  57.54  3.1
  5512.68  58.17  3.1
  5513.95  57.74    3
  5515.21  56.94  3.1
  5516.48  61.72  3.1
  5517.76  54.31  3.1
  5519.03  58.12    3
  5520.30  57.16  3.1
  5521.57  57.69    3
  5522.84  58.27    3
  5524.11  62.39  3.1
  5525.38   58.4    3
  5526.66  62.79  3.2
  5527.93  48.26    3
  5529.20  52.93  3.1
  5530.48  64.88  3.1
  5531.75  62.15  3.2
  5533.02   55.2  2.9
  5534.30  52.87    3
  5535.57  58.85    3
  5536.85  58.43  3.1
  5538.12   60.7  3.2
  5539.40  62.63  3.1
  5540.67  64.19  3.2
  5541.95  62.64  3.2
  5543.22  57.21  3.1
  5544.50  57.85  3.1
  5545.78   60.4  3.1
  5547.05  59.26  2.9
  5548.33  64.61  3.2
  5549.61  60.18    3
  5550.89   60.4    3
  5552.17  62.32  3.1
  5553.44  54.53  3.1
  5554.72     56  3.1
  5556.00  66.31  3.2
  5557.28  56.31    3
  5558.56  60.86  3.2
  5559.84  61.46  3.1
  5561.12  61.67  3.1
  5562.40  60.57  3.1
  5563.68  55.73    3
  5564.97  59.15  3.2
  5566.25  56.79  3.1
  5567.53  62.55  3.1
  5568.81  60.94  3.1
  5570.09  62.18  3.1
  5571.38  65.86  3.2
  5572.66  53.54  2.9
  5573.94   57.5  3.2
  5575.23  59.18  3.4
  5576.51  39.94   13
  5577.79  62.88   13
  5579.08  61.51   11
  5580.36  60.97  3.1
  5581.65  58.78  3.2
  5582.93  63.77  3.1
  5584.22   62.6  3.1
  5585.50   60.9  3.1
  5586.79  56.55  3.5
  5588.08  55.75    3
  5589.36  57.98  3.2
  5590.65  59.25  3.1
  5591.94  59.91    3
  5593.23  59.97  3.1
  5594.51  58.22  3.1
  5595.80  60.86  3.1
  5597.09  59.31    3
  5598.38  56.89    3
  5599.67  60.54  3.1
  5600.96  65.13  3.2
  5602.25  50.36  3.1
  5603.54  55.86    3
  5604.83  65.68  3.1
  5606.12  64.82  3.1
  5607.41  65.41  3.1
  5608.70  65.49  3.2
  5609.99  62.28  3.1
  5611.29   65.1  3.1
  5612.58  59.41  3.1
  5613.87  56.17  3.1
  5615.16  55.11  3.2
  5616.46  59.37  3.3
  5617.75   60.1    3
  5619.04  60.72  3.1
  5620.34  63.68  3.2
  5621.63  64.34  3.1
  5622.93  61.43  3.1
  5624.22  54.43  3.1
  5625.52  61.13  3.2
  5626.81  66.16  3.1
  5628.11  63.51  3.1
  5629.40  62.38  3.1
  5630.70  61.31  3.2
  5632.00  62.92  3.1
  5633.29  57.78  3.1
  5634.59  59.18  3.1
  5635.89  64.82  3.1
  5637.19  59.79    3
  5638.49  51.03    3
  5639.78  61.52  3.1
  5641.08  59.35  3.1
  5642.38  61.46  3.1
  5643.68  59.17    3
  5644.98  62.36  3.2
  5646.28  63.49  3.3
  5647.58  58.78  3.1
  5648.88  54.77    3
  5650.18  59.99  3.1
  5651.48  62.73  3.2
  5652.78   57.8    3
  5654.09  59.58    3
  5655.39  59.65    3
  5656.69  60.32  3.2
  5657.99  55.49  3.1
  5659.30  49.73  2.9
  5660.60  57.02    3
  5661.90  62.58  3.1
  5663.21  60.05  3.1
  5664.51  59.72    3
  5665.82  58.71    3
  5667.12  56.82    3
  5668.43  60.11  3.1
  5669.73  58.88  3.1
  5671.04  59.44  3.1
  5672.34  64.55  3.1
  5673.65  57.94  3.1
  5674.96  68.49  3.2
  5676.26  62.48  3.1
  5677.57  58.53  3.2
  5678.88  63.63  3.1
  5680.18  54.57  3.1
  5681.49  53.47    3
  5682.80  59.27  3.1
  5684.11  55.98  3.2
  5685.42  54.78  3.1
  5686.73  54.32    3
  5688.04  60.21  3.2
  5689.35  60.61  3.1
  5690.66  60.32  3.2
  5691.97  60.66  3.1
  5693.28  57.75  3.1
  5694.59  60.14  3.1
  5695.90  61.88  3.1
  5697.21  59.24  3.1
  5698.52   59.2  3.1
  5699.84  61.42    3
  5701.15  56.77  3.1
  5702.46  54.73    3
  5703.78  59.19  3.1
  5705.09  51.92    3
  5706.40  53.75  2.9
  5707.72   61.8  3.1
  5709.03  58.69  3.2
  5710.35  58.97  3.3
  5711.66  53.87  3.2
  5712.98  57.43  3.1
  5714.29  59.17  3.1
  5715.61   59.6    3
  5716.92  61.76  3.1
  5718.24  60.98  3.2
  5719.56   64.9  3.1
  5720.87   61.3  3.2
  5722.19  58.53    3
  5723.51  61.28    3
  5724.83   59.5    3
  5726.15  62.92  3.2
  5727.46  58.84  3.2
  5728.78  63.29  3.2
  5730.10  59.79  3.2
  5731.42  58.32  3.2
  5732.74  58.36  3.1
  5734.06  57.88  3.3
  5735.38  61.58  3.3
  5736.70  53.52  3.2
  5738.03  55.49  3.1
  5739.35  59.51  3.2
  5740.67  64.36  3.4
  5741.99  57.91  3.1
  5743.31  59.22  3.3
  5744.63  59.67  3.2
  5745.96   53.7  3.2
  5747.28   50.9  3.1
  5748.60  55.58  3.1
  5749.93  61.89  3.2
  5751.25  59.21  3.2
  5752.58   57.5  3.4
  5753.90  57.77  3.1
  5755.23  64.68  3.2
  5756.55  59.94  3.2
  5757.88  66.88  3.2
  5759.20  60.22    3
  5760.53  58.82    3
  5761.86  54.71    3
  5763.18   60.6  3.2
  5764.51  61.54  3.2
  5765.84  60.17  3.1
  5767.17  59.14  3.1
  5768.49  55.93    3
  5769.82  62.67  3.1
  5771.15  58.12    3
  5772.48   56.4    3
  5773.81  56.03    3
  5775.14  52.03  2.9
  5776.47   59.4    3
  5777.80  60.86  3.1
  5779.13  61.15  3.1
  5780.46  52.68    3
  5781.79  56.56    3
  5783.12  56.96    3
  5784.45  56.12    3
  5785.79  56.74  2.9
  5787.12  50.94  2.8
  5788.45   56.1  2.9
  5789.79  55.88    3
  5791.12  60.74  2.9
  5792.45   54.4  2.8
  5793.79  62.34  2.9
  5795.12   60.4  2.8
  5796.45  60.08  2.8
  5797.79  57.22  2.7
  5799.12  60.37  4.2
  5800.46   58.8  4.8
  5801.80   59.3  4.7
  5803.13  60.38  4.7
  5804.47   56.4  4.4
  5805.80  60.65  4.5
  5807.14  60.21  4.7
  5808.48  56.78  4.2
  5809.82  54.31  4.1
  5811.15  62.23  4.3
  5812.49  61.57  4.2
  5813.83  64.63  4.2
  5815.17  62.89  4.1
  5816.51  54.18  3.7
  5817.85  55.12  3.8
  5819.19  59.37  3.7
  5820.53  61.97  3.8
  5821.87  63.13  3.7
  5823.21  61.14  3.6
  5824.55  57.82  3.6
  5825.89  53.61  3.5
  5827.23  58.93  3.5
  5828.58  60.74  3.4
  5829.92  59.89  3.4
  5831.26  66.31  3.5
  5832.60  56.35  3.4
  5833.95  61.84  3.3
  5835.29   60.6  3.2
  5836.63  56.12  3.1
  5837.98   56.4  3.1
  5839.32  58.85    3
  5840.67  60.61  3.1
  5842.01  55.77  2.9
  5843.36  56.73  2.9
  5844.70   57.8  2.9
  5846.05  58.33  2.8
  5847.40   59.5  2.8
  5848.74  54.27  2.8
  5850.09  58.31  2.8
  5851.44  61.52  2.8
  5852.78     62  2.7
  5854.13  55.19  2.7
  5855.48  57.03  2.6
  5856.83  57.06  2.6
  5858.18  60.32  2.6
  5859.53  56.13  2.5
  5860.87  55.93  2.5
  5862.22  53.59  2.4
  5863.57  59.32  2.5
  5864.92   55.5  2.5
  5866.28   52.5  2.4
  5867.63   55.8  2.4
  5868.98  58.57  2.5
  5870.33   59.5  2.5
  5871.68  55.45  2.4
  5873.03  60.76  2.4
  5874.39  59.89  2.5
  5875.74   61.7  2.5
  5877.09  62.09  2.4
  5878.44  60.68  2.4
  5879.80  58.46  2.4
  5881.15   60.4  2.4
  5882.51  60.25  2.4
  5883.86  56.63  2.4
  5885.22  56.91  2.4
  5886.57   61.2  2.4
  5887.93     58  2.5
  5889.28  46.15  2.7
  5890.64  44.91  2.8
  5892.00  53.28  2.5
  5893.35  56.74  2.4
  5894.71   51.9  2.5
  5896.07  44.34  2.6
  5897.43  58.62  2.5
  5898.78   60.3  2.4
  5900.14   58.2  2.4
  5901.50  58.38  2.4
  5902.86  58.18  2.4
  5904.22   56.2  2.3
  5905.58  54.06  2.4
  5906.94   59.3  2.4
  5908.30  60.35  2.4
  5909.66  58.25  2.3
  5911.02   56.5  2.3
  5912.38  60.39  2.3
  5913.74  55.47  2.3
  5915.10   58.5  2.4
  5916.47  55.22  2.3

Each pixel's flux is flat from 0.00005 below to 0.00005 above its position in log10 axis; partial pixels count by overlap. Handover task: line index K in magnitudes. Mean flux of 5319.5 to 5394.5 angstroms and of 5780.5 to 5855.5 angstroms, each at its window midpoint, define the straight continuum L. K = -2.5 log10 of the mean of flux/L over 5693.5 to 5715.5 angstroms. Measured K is 0.02 mag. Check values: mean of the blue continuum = 61.1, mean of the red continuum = 58.6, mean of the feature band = 58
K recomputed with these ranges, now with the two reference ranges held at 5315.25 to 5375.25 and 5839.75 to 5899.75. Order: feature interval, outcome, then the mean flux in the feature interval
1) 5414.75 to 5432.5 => 0.01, 59.7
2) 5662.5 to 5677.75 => -0.04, 60.5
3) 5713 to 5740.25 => -0.03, 59.8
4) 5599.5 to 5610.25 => -0.05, 61.8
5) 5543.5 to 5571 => -0.01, 60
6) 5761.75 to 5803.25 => -0.01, 58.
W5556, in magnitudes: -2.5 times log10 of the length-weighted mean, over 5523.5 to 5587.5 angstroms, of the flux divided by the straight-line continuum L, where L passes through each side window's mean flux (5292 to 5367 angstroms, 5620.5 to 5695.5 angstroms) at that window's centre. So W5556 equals 0.017 mag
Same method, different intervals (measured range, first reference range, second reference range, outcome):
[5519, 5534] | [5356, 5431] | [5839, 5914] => 0.029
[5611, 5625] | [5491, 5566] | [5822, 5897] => -0.017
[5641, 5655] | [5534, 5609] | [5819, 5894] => -0.013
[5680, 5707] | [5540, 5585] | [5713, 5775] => 0.032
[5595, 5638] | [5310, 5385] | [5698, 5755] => -0.026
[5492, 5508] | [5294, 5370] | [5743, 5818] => 0.004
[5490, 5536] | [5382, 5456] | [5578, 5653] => 0.023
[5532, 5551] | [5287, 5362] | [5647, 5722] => 0.009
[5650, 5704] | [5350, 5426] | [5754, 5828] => 0.006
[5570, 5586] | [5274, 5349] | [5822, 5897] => 0.012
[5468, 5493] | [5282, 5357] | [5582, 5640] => 0.012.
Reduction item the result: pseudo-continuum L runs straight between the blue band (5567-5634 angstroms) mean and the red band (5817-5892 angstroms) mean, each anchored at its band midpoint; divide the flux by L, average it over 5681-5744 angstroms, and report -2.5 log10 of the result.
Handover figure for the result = 0.01 mag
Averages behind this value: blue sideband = 60.2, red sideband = 58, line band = 58.9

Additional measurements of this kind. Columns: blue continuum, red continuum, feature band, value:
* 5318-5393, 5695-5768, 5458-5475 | -0.020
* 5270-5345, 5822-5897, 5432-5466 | 0.002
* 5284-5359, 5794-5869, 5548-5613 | 0.007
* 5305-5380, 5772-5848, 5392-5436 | 0.029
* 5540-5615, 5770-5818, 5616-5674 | -0.011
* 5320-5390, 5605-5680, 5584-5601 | 0.023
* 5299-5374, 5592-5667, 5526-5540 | 0.043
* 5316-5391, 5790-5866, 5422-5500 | 0.009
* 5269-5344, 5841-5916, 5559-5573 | -0.012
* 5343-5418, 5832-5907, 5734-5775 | -0.012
